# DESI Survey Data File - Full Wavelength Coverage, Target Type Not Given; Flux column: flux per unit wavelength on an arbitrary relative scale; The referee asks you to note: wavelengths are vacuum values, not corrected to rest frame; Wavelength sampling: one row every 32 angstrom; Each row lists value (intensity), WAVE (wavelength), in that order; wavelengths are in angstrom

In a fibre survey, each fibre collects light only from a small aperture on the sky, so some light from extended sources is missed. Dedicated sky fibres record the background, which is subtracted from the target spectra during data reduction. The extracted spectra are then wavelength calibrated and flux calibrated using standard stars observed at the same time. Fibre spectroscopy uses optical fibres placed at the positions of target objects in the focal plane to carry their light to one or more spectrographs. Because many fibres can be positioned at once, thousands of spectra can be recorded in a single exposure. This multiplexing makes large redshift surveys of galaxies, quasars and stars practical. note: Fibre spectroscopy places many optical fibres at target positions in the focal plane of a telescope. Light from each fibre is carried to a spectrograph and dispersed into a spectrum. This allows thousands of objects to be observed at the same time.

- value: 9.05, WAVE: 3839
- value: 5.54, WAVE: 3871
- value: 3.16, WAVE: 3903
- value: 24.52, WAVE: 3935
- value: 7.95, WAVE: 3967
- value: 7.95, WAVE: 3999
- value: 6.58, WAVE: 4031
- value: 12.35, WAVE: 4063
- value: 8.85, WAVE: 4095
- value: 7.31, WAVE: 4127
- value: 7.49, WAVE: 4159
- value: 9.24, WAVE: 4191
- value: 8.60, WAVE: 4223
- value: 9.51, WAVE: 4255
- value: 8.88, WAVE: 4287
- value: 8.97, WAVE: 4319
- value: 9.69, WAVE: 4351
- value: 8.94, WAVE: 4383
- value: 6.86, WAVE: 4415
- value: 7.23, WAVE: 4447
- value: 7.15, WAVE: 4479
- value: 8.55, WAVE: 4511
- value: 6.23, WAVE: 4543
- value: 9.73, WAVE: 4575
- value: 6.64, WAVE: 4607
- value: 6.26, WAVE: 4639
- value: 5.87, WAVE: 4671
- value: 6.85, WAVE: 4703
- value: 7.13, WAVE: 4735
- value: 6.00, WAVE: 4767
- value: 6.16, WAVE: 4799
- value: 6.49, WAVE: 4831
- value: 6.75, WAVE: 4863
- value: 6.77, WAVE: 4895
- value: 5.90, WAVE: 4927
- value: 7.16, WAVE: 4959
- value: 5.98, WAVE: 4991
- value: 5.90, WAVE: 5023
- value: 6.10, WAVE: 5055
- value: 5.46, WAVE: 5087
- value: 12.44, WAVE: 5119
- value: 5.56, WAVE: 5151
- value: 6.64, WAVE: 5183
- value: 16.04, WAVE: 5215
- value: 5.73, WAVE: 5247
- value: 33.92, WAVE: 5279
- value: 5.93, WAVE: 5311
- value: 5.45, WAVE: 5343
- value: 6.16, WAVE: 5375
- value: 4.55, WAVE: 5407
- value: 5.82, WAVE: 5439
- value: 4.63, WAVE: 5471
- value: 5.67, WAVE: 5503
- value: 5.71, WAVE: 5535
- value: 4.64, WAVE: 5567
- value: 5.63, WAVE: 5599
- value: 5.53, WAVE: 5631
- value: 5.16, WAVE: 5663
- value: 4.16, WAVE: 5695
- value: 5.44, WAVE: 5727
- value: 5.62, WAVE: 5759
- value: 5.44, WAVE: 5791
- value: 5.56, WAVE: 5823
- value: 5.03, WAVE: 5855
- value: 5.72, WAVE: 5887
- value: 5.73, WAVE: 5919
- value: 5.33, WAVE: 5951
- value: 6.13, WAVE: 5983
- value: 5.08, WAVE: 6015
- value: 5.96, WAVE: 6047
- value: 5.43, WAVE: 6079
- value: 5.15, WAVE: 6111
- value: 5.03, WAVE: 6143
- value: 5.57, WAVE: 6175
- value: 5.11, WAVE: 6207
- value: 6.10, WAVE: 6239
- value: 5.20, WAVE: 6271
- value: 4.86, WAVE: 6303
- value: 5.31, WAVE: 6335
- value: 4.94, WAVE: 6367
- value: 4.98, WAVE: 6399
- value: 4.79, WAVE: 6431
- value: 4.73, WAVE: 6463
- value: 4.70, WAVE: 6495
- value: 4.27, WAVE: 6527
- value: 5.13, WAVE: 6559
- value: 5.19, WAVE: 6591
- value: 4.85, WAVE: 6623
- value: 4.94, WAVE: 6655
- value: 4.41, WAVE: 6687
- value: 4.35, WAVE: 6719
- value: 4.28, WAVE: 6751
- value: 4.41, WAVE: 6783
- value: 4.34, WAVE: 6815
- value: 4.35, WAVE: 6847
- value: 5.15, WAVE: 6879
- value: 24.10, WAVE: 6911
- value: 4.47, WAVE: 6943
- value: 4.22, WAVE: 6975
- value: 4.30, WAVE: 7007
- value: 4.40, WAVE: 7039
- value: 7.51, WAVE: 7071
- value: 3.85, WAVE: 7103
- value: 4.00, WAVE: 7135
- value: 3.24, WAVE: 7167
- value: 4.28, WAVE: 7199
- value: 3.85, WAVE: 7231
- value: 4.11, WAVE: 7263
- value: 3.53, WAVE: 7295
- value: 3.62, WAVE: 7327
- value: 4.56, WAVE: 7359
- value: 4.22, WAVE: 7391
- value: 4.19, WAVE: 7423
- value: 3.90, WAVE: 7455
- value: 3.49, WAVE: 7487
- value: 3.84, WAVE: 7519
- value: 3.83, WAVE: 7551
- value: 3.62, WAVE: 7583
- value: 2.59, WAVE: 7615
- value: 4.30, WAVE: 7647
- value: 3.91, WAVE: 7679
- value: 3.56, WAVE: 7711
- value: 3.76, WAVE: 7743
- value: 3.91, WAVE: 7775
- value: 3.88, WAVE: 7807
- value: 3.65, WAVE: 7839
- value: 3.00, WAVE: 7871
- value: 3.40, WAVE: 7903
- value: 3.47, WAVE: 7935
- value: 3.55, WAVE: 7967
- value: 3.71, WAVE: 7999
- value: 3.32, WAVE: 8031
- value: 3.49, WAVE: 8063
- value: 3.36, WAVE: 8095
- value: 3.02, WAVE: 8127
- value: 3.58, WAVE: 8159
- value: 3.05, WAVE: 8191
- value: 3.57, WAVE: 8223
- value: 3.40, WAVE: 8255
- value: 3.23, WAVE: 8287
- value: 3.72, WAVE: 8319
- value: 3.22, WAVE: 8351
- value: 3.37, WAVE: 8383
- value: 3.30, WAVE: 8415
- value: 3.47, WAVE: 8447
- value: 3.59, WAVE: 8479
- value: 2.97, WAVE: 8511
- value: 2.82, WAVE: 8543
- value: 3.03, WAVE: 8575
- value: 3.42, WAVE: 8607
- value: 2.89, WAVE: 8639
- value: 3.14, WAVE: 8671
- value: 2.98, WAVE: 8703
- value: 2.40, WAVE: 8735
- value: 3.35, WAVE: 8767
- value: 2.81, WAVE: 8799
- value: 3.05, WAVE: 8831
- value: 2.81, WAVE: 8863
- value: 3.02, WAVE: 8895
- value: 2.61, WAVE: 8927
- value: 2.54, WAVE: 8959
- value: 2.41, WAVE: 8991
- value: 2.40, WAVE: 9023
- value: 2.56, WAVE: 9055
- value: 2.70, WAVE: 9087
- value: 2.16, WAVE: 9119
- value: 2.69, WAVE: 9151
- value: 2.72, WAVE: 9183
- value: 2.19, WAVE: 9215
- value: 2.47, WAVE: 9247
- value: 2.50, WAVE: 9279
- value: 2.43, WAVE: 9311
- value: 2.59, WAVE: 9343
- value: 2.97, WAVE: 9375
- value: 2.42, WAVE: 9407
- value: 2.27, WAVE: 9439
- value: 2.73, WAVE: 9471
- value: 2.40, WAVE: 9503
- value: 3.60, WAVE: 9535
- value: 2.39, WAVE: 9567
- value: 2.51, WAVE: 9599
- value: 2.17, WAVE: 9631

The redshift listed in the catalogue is 0.052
